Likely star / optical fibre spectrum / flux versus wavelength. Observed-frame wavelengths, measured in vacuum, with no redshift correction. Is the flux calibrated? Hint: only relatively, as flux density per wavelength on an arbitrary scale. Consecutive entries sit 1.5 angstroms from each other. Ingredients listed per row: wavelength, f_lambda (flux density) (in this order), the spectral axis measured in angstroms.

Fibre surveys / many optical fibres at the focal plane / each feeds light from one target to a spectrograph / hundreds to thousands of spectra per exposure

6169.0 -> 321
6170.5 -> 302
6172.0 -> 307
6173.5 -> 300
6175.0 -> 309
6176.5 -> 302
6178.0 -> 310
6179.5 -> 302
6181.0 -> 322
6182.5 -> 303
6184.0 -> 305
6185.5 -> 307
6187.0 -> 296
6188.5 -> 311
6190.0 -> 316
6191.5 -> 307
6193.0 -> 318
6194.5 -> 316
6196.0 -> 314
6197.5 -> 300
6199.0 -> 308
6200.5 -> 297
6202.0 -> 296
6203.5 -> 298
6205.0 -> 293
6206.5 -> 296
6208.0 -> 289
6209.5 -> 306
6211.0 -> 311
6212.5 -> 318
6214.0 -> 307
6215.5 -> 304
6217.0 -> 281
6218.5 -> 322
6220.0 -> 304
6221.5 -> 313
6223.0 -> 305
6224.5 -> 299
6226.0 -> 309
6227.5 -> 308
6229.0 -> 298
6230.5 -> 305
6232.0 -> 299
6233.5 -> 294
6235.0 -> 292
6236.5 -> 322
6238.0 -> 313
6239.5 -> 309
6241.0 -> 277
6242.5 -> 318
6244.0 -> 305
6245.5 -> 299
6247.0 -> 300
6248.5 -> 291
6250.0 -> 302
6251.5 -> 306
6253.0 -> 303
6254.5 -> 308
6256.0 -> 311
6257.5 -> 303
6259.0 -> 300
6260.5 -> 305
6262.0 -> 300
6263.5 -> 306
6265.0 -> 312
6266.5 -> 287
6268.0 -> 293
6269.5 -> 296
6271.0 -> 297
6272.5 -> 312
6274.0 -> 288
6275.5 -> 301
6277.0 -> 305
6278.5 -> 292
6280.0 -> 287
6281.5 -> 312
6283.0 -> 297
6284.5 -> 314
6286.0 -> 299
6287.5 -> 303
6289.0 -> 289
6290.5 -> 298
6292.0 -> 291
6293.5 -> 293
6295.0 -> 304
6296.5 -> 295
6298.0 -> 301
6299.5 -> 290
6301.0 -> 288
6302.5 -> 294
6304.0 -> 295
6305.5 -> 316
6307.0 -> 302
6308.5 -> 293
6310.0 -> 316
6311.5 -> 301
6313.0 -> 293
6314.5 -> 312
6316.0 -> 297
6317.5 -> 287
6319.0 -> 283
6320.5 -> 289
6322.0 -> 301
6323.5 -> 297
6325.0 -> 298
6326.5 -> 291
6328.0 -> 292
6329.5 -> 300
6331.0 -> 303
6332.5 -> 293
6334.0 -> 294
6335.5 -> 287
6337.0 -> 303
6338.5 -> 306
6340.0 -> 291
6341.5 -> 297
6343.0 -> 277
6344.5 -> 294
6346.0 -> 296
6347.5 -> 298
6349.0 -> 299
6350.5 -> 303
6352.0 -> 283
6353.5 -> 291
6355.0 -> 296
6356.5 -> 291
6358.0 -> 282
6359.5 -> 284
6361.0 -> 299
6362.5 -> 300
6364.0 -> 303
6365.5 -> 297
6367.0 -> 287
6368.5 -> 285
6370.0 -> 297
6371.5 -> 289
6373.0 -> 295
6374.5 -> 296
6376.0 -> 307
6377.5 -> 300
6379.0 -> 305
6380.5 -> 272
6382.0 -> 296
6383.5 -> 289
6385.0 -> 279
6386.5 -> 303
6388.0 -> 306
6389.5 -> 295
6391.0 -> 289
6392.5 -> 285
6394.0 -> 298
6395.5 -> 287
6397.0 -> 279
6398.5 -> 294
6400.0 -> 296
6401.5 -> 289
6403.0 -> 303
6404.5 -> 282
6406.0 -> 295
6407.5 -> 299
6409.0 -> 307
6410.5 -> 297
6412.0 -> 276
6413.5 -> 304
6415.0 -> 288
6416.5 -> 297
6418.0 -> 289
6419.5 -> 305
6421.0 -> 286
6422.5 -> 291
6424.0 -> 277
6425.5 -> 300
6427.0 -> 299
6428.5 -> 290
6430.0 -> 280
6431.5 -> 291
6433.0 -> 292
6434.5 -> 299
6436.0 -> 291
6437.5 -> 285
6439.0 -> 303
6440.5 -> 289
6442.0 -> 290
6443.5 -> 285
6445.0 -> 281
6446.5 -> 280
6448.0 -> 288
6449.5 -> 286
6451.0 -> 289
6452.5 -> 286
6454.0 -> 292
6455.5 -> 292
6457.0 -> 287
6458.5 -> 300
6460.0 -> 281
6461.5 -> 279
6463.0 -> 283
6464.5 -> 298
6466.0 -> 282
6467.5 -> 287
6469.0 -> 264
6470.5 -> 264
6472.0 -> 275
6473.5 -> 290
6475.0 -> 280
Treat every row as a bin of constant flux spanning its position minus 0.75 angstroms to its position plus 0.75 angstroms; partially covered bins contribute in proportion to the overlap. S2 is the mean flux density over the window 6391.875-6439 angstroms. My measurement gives 292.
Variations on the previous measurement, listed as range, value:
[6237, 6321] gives 300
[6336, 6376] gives 294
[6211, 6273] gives 303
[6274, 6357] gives 297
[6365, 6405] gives 293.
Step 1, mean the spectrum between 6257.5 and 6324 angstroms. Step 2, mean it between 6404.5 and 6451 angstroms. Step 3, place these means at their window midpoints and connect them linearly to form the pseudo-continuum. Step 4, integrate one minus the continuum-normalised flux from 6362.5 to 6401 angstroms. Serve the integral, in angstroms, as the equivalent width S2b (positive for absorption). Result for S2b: 0.0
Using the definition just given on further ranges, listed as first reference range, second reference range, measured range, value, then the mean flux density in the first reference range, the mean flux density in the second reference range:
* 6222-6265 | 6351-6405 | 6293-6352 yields 0.10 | 303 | 293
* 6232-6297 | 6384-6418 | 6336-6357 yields 0.10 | 301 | 293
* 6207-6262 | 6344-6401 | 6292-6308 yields 0.07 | 304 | 293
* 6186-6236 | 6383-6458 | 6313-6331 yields 0.11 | 304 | 291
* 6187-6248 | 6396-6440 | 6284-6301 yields 0.15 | 304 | 292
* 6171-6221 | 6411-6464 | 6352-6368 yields 0.12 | 305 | 290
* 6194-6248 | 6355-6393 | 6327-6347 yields 0.06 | 303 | 293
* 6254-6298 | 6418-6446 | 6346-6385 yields 0.14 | 300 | 291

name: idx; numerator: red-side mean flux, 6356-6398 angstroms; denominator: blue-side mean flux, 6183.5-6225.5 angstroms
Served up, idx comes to 0.96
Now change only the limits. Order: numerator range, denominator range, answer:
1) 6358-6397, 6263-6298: 0.98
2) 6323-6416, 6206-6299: 0.97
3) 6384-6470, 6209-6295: 0.96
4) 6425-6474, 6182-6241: 0.94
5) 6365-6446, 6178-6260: 0.96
